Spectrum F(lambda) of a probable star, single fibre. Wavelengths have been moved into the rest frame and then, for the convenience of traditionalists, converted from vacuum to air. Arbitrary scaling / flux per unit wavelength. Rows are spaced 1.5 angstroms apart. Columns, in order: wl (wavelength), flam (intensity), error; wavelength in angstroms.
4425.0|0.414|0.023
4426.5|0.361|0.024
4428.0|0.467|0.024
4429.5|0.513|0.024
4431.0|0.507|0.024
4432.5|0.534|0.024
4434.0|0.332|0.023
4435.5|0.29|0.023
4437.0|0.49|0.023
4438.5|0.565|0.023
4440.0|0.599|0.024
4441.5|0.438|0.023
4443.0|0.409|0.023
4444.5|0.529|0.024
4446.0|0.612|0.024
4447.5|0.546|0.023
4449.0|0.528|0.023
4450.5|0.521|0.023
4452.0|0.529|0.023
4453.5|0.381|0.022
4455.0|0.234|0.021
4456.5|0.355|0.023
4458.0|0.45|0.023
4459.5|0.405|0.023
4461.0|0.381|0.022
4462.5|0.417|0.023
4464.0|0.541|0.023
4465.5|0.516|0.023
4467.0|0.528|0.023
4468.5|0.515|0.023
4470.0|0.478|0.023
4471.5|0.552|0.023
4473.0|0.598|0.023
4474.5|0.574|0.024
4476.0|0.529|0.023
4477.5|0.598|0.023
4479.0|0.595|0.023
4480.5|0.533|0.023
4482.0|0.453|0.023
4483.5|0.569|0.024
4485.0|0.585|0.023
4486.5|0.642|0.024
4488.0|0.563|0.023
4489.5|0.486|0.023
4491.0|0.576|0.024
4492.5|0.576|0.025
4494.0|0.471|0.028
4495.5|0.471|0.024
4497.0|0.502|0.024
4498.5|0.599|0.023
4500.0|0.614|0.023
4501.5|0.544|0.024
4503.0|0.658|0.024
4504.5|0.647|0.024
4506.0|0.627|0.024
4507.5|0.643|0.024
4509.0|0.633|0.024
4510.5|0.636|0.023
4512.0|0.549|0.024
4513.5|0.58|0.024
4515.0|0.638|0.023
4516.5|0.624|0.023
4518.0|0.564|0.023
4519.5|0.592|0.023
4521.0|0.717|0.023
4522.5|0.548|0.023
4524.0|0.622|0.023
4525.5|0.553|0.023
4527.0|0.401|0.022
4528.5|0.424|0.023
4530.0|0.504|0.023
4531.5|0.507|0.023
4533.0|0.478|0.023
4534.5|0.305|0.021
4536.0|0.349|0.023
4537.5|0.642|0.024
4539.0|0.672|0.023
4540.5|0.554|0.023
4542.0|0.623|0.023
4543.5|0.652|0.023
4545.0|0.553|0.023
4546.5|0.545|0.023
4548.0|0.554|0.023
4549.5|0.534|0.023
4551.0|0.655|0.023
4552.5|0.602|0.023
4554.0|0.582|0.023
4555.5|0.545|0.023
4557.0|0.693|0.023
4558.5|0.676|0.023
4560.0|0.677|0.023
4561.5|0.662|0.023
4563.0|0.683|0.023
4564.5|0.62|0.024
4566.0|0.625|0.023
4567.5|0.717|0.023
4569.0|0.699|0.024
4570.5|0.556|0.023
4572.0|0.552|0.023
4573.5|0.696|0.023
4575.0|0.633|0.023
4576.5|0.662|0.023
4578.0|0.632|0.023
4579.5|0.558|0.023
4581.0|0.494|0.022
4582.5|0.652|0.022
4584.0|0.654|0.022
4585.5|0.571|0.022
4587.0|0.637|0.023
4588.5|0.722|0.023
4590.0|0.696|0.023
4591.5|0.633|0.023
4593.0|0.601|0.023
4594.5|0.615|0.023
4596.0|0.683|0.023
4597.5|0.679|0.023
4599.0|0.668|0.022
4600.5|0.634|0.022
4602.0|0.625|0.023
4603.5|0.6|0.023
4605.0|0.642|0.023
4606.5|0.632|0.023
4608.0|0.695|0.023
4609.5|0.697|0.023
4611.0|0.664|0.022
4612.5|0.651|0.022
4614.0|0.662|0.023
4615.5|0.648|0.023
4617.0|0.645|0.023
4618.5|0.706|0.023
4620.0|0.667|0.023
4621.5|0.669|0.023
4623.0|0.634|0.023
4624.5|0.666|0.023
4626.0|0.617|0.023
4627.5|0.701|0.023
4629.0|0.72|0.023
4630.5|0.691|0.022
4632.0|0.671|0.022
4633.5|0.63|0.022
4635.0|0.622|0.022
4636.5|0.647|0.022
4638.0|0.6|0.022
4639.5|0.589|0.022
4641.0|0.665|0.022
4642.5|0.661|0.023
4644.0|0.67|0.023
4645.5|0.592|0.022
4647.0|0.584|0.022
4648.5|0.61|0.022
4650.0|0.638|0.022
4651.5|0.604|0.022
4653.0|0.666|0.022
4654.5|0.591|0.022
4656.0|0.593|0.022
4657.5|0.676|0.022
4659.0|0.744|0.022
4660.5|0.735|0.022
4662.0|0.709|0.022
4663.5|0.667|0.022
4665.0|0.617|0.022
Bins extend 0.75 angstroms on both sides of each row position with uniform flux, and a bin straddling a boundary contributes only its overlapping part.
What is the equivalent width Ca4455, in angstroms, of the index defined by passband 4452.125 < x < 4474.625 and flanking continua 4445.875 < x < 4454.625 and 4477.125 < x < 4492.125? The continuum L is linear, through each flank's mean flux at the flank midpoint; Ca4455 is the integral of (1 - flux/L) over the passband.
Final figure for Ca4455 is 2.8 angstroms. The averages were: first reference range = 0.501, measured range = 0.46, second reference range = 0.559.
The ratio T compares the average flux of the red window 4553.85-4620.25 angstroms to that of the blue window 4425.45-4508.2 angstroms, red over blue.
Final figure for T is 1.3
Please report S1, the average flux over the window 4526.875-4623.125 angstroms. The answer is 0.614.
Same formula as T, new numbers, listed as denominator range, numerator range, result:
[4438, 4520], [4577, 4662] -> 1.21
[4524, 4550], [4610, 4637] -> 1.27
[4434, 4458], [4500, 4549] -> 1.22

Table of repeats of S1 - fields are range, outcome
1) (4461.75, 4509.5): 0.557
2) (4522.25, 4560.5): 0.555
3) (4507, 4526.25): 0.607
